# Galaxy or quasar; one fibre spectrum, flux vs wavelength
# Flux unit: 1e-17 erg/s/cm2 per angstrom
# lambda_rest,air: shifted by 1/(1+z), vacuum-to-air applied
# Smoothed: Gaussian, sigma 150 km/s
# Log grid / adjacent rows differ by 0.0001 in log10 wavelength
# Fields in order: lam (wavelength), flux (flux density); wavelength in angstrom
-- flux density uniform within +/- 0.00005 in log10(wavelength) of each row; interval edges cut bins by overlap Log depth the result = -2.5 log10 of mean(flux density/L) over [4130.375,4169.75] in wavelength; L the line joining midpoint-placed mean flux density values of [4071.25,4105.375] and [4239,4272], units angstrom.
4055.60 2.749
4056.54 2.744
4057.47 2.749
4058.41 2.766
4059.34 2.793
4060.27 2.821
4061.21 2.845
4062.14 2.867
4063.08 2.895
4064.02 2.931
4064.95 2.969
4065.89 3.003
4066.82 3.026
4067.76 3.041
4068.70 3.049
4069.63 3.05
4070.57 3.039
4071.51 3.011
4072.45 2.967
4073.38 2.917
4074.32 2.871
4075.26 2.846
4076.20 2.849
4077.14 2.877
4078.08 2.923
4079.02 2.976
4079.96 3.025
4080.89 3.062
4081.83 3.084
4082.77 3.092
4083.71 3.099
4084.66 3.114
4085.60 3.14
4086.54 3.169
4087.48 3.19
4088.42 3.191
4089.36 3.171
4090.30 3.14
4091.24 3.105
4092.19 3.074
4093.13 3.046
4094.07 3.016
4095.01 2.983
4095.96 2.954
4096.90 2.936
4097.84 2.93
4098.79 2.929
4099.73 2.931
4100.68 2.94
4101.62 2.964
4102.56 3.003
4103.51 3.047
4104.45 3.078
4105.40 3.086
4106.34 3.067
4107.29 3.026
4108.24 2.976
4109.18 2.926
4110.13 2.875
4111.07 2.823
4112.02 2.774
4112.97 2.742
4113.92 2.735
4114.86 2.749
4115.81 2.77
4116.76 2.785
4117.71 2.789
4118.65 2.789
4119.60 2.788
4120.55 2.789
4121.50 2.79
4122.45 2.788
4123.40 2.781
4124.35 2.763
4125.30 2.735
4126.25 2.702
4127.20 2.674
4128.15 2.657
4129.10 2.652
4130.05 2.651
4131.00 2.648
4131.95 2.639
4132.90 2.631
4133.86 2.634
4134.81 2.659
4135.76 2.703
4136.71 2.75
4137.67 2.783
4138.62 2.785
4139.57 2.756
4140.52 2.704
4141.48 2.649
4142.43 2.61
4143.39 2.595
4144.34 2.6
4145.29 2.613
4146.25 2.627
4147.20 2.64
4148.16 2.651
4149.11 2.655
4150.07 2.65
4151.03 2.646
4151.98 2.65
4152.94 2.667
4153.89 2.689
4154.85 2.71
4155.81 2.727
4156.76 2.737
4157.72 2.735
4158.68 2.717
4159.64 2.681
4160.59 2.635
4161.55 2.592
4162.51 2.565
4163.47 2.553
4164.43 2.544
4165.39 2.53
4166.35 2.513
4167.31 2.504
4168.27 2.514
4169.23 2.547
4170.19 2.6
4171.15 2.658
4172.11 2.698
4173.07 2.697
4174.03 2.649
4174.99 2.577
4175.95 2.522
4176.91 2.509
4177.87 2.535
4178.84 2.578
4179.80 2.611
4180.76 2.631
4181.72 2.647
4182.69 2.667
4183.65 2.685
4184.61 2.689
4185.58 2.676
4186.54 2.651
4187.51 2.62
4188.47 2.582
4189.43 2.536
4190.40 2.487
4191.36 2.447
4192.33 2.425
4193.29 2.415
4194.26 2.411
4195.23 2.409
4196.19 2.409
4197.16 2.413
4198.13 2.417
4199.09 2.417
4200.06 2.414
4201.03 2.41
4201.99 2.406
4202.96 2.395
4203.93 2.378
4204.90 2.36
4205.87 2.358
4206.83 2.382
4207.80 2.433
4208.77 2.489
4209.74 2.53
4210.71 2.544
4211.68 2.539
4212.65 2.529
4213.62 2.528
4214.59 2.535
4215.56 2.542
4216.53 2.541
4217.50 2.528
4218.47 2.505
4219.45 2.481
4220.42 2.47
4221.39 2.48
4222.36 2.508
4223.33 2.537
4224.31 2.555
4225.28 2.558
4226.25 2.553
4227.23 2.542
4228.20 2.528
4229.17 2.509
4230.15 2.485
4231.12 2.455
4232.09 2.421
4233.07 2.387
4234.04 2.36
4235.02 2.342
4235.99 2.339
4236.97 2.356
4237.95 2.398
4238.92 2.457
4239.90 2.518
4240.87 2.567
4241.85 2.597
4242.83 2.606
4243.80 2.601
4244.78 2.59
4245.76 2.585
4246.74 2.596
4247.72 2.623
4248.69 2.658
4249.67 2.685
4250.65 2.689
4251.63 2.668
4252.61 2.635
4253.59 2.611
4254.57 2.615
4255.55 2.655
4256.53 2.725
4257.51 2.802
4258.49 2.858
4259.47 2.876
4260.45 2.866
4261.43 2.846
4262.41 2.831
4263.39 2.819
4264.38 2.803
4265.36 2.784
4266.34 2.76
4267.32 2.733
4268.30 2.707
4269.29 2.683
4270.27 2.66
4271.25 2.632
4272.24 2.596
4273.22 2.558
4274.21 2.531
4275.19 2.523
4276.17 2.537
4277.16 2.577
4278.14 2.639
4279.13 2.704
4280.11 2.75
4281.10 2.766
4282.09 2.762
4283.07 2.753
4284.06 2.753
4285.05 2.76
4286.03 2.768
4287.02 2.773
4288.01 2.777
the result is 0.10 mag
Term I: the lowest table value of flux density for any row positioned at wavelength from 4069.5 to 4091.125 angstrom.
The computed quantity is 2.846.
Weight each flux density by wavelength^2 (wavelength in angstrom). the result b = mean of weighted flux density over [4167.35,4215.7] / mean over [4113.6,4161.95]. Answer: 0.96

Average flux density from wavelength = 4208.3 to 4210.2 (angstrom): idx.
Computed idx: 2.51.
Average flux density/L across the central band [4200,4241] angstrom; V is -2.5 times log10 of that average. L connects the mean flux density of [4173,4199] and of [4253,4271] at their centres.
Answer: 0.074 mag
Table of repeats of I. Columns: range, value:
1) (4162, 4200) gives 2.409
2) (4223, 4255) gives 2.339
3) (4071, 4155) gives 2.595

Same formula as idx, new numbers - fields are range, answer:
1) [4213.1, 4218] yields 2.54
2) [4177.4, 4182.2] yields 2.6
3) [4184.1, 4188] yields 2.66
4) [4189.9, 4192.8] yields 2.45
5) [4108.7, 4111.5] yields 2.89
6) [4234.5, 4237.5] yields 2.34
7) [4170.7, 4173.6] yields 2.69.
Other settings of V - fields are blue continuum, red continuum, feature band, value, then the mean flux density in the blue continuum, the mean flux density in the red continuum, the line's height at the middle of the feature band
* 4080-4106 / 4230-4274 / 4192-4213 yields 0.14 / 3.06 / 2.62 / 2.76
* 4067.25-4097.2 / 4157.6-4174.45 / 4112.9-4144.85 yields 0.03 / 3.03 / 2.6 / 2.79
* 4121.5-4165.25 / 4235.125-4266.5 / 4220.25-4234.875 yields 0.07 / 2.67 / 2.65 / 2.66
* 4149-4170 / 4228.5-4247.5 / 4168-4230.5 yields 0.01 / 2.62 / 2.48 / 2.55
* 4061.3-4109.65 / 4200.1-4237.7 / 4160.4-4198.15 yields 0.03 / 3.01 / 2.47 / 2.63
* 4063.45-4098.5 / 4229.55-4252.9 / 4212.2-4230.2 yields 0.03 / 3.02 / 2.52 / 2.59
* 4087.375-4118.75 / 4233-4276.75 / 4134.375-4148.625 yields 0.08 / 2.96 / 2.63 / 2.87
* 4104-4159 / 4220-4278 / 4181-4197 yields 0.05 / 2.74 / 2.6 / 2.67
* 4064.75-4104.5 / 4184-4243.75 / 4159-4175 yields 0.03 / 3.02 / 2.48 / 2.68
